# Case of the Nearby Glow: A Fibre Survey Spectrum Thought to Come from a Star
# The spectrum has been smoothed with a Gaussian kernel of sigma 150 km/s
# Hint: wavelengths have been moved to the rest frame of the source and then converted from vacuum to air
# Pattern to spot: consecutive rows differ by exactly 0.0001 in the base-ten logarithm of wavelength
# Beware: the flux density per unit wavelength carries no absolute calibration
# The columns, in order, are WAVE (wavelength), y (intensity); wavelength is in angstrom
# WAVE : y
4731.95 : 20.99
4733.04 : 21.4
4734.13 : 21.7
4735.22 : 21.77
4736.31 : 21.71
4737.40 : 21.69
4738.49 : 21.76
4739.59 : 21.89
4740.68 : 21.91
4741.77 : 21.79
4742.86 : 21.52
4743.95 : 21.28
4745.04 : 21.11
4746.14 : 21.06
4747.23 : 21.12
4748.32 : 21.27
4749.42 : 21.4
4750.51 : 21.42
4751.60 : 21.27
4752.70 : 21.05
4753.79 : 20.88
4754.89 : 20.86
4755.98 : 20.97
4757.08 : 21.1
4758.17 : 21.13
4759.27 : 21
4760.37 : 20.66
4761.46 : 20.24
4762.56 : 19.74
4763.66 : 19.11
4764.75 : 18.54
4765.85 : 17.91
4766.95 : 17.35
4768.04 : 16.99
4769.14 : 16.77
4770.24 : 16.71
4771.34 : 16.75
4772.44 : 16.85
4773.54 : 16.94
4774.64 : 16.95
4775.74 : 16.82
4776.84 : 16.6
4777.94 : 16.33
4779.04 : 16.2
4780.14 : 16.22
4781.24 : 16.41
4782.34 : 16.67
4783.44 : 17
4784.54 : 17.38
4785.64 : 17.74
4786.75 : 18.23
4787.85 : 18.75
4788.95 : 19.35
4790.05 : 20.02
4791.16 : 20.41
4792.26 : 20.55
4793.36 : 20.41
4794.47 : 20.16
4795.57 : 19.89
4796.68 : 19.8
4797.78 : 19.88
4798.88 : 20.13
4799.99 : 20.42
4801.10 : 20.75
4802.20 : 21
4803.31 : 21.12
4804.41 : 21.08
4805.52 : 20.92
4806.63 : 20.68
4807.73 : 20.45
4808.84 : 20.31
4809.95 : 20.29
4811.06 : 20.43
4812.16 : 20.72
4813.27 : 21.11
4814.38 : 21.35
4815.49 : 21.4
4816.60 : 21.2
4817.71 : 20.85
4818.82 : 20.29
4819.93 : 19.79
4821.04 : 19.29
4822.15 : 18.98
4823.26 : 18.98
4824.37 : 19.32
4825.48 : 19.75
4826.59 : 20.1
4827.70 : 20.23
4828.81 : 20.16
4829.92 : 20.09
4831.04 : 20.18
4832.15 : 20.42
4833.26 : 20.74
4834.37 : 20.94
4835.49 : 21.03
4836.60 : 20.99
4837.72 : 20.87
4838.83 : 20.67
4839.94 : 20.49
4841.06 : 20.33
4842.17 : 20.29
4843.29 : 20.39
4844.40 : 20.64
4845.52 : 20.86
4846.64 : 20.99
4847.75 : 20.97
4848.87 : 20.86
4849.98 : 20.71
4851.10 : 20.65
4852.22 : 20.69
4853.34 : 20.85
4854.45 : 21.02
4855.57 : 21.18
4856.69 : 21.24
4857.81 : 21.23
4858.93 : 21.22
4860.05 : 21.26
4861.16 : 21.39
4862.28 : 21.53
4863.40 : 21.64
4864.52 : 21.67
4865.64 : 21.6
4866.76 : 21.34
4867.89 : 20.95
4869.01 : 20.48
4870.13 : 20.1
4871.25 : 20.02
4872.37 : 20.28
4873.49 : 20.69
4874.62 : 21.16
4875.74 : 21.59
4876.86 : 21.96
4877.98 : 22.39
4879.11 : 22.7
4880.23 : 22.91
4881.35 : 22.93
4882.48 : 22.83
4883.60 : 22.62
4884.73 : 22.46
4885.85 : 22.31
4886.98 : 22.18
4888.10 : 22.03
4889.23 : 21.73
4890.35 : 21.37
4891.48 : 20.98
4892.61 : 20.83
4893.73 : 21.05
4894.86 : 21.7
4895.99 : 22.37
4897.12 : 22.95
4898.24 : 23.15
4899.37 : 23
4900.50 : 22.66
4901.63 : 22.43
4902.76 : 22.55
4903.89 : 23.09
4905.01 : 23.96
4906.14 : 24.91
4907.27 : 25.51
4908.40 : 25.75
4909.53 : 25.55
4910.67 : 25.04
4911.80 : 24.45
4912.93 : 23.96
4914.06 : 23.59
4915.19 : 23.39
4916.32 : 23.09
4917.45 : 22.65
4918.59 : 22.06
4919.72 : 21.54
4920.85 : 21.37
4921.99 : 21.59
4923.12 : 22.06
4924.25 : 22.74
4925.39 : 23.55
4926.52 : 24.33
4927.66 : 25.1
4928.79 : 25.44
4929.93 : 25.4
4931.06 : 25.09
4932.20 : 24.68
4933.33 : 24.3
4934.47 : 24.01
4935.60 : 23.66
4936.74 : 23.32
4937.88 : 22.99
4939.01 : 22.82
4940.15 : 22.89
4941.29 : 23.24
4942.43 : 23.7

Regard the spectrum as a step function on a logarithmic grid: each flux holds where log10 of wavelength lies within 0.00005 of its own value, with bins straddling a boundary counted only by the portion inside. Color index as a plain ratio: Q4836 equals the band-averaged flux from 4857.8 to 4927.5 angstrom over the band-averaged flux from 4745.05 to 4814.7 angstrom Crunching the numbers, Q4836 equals 1.15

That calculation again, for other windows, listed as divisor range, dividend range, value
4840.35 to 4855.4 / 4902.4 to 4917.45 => 1.17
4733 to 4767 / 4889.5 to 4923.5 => 1.10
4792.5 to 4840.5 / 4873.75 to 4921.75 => 1.11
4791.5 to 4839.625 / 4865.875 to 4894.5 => 1.06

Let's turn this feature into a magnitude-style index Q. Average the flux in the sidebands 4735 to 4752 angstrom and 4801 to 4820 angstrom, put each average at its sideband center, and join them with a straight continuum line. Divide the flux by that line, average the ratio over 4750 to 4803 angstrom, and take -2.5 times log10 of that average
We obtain 0.12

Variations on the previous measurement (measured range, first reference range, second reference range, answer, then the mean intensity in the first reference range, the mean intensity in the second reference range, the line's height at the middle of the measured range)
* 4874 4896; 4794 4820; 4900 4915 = 0.06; 20.6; 24.1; 23.3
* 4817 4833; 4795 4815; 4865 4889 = 0.05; 20.6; 21.7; 20.9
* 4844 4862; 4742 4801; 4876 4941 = 0.03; 19.2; 23.1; 21.5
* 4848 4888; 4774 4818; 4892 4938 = 0.02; 19.4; 23.4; 21.8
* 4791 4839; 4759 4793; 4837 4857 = -0.05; 18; 20.8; 19.5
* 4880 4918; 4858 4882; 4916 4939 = -0.03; 21.4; 23.4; 22.4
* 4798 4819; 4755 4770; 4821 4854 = -0.04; 19.3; 20.4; 20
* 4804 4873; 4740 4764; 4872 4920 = 0.07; 21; 22.7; 22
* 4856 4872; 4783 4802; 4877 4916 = 0.04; 19.5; 23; 21.9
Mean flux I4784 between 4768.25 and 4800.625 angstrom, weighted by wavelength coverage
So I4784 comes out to 18.1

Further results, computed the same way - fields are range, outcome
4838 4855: 20.7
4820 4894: 21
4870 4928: 22.6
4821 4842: 20.2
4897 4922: 23.4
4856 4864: 21.4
